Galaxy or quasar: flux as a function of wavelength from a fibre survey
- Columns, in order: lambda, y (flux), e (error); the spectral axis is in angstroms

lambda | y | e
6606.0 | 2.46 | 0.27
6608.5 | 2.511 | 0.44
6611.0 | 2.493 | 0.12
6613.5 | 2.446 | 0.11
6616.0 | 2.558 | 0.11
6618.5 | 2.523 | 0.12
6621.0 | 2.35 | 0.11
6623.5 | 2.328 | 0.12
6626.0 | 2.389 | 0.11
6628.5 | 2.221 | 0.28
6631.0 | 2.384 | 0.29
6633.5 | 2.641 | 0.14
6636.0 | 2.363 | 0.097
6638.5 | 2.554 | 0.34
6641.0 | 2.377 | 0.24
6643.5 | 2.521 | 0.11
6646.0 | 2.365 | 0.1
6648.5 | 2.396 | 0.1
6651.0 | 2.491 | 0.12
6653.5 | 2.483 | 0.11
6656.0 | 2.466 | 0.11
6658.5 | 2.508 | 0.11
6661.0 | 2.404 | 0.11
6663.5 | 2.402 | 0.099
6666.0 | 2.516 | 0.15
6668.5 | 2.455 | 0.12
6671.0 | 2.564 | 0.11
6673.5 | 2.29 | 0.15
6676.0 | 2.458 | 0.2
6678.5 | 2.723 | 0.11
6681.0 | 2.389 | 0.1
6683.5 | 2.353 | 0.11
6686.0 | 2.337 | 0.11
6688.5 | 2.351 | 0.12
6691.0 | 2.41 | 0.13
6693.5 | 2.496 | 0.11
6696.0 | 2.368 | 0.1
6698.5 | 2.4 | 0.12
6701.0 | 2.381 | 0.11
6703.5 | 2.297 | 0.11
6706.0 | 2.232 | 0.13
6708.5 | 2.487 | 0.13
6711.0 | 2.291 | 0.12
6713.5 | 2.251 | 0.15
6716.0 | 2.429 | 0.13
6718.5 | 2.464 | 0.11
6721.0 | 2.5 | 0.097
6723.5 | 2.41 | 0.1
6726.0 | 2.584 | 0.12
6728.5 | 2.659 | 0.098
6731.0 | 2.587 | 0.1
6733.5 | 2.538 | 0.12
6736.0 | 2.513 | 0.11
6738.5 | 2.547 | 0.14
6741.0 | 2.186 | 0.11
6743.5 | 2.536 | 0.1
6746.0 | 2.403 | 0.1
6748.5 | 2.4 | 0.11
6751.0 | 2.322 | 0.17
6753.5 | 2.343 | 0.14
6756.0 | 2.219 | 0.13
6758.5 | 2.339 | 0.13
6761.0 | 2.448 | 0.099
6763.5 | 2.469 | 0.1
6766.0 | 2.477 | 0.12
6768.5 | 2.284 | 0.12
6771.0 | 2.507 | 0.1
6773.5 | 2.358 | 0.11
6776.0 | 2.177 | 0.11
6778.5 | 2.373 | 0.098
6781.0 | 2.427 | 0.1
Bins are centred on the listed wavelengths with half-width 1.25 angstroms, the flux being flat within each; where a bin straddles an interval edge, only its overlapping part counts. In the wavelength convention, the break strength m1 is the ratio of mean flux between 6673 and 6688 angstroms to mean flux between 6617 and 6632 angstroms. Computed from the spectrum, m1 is 1.03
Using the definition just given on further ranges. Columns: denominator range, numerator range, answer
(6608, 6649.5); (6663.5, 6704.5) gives 1.00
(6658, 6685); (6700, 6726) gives 0.97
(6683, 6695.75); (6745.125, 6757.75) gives 0.98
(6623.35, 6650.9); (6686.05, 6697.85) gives 0.99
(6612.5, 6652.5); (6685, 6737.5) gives 1.00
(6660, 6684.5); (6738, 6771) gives 0.97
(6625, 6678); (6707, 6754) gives 1.00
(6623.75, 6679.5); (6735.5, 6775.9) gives 0.97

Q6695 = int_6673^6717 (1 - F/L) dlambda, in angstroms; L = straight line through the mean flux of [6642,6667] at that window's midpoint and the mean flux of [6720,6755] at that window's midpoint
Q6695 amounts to 1.28 angstroms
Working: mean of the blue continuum 2.45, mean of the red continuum 2.46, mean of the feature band 2.39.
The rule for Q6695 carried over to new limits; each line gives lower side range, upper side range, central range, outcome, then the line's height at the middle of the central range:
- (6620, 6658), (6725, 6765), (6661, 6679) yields -0.3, 2.43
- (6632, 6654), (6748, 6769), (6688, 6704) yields 0.2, 2.42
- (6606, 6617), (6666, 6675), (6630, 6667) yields 0.1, 2.47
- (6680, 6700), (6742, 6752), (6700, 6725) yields 0.2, 2.4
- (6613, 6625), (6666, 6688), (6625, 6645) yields 0.1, 2.44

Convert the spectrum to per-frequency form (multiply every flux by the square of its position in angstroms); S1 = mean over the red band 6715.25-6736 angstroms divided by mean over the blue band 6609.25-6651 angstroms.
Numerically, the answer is 1.1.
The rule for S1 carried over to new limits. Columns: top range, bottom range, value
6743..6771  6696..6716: 1.03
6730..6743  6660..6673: 1.03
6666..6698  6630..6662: 1.00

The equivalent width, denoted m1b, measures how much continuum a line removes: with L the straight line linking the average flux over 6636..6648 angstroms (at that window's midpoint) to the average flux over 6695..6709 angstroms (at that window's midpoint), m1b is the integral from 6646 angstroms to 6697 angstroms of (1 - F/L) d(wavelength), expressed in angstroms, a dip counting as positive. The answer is -0.92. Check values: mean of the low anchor 2.44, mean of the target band 2.44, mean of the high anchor 2.35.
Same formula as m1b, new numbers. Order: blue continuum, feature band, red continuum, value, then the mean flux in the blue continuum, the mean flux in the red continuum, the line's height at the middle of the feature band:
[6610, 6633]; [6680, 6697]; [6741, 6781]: 0.06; 2.42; 2.37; 2.4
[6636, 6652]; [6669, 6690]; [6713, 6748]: 0.19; 2.44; 2.48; 2.46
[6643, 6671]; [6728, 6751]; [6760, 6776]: -0.50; 2.46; 2.4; 2.42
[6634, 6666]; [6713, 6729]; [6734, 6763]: -0.42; 2.45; 2.39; 2.41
